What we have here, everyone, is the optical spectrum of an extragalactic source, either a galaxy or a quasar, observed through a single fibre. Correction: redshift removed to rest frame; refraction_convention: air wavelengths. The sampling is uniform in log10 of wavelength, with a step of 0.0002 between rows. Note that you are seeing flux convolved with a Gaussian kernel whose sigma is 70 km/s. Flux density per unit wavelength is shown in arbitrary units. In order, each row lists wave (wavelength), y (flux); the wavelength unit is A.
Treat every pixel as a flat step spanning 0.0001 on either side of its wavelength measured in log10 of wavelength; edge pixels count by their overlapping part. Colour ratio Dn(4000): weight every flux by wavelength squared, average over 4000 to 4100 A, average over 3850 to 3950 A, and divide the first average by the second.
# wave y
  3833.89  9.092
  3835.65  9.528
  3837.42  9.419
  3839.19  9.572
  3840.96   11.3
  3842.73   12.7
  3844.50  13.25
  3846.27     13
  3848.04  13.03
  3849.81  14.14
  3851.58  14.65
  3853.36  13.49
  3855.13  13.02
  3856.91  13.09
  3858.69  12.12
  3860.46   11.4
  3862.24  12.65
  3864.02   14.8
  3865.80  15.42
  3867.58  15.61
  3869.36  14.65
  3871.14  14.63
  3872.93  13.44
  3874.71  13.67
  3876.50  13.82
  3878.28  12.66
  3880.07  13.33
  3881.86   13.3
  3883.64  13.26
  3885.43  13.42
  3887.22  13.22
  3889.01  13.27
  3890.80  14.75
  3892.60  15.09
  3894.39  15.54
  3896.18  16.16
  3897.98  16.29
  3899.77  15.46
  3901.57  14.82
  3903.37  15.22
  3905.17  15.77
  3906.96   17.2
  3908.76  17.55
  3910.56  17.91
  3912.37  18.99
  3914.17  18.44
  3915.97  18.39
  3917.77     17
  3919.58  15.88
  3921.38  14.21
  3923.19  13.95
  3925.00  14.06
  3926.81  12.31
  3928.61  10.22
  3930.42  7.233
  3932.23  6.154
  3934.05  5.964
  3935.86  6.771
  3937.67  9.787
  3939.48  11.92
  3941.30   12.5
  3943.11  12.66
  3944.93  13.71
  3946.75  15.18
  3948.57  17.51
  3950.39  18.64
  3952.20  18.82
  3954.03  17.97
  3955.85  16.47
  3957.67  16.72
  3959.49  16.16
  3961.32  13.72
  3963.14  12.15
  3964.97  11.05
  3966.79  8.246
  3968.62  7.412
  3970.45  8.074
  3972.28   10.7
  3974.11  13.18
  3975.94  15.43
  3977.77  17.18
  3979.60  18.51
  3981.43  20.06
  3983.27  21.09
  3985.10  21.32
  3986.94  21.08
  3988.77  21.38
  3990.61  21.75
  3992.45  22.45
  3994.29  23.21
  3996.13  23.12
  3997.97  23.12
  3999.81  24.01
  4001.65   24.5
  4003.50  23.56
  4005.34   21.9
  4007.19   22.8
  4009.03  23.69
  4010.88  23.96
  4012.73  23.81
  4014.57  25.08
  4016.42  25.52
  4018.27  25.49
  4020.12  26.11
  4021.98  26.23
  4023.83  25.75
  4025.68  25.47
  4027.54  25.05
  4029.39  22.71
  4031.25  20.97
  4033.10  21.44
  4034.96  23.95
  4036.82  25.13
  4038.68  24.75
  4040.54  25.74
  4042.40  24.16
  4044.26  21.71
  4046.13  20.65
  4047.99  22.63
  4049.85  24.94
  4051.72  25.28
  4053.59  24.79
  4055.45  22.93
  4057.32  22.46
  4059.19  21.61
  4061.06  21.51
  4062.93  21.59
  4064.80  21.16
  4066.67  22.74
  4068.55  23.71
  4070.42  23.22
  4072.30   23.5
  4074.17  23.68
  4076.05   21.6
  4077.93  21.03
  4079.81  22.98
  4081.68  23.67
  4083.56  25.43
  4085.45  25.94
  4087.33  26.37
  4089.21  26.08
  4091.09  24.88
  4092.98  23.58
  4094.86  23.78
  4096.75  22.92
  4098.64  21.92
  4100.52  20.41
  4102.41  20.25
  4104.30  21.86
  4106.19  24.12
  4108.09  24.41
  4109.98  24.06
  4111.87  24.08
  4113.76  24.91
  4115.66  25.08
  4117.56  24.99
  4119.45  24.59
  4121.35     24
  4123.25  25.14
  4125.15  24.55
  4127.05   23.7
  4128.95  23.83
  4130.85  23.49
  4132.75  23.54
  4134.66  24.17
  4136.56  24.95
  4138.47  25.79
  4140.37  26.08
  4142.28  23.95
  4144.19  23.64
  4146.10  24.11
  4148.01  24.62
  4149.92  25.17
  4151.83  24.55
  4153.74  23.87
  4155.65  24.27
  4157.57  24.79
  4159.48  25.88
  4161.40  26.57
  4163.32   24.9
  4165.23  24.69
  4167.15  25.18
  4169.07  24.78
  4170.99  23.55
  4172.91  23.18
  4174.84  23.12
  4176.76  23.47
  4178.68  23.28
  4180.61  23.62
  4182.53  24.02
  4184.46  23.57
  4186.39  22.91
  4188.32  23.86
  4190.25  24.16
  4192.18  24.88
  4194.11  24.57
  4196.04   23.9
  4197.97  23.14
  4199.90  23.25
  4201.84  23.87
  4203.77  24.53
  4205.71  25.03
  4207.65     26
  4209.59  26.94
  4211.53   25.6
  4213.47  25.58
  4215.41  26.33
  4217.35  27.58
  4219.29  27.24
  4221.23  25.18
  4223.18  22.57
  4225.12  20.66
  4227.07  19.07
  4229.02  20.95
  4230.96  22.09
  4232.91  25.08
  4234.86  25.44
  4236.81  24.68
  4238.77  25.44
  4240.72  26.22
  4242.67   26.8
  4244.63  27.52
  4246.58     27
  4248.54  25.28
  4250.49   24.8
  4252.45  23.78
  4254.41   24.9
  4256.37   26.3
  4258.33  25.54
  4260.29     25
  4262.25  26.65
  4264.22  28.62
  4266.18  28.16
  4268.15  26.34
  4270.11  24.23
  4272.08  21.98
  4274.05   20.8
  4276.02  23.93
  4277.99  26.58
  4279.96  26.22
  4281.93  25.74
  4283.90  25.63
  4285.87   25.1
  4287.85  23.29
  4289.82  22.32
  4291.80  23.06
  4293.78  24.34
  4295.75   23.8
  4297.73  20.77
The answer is 1.8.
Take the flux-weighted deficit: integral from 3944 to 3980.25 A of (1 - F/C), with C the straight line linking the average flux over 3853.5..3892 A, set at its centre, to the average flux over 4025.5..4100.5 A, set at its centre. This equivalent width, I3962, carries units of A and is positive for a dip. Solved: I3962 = 7.65 A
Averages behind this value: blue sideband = 13.6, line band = 14.3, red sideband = 23.4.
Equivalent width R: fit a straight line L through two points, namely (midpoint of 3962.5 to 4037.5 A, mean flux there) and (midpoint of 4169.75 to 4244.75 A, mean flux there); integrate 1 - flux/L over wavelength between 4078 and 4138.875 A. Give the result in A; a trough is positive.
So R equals -3.8 A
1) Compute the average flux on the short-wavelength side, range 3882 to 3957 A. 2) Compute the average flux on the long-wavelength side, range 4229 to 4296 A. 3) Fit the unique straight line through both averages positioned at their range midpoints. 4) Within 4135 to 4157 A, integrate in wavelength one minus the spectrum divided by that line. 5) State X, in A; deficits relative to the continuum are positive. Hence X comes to -3.3 A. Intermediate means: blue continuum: 14.4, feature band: 24.6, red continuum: 25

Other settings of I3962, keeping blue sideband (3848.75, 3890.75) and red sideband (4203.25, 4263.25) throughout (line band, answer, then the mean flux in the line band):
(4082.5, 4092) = -2.4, 25.7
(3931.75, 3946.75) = 5.2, 10.4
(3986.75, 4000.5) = -4.0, 22.6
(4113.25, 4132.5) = -2.5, 24.4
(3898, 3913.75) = -2.0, 16.7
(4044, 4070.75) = -4.4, 22.7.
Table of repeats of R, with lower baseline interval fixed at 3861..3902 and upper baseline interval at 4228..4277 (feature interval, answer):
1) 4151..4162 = -1.3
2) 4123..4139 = -2.0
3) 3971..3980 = 1.3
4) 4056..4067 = -1.3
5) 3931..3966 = 6.4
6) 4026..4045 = -4.9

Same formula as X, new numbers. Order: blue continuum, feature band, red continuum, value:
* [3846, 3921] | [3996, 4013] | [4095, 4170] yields -3.60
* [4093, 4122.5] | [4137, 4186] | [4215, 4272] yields -0.65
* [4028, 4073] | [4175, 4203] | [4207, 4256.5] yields 0.87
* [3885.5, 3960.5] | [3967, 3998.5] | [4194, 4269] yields -2.39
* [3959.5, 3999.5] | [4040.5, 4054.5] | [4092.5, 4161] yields -2.32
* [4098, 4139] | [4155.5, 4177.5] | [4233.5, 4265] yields 0.00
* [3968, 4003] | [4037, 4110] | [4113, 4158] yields -3.66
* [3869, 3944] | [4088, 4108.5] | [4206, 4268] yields -2.67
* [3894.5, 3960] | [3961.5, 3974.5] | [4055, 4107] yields 5.11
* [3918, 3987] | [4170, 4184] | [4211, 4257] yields -0.55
